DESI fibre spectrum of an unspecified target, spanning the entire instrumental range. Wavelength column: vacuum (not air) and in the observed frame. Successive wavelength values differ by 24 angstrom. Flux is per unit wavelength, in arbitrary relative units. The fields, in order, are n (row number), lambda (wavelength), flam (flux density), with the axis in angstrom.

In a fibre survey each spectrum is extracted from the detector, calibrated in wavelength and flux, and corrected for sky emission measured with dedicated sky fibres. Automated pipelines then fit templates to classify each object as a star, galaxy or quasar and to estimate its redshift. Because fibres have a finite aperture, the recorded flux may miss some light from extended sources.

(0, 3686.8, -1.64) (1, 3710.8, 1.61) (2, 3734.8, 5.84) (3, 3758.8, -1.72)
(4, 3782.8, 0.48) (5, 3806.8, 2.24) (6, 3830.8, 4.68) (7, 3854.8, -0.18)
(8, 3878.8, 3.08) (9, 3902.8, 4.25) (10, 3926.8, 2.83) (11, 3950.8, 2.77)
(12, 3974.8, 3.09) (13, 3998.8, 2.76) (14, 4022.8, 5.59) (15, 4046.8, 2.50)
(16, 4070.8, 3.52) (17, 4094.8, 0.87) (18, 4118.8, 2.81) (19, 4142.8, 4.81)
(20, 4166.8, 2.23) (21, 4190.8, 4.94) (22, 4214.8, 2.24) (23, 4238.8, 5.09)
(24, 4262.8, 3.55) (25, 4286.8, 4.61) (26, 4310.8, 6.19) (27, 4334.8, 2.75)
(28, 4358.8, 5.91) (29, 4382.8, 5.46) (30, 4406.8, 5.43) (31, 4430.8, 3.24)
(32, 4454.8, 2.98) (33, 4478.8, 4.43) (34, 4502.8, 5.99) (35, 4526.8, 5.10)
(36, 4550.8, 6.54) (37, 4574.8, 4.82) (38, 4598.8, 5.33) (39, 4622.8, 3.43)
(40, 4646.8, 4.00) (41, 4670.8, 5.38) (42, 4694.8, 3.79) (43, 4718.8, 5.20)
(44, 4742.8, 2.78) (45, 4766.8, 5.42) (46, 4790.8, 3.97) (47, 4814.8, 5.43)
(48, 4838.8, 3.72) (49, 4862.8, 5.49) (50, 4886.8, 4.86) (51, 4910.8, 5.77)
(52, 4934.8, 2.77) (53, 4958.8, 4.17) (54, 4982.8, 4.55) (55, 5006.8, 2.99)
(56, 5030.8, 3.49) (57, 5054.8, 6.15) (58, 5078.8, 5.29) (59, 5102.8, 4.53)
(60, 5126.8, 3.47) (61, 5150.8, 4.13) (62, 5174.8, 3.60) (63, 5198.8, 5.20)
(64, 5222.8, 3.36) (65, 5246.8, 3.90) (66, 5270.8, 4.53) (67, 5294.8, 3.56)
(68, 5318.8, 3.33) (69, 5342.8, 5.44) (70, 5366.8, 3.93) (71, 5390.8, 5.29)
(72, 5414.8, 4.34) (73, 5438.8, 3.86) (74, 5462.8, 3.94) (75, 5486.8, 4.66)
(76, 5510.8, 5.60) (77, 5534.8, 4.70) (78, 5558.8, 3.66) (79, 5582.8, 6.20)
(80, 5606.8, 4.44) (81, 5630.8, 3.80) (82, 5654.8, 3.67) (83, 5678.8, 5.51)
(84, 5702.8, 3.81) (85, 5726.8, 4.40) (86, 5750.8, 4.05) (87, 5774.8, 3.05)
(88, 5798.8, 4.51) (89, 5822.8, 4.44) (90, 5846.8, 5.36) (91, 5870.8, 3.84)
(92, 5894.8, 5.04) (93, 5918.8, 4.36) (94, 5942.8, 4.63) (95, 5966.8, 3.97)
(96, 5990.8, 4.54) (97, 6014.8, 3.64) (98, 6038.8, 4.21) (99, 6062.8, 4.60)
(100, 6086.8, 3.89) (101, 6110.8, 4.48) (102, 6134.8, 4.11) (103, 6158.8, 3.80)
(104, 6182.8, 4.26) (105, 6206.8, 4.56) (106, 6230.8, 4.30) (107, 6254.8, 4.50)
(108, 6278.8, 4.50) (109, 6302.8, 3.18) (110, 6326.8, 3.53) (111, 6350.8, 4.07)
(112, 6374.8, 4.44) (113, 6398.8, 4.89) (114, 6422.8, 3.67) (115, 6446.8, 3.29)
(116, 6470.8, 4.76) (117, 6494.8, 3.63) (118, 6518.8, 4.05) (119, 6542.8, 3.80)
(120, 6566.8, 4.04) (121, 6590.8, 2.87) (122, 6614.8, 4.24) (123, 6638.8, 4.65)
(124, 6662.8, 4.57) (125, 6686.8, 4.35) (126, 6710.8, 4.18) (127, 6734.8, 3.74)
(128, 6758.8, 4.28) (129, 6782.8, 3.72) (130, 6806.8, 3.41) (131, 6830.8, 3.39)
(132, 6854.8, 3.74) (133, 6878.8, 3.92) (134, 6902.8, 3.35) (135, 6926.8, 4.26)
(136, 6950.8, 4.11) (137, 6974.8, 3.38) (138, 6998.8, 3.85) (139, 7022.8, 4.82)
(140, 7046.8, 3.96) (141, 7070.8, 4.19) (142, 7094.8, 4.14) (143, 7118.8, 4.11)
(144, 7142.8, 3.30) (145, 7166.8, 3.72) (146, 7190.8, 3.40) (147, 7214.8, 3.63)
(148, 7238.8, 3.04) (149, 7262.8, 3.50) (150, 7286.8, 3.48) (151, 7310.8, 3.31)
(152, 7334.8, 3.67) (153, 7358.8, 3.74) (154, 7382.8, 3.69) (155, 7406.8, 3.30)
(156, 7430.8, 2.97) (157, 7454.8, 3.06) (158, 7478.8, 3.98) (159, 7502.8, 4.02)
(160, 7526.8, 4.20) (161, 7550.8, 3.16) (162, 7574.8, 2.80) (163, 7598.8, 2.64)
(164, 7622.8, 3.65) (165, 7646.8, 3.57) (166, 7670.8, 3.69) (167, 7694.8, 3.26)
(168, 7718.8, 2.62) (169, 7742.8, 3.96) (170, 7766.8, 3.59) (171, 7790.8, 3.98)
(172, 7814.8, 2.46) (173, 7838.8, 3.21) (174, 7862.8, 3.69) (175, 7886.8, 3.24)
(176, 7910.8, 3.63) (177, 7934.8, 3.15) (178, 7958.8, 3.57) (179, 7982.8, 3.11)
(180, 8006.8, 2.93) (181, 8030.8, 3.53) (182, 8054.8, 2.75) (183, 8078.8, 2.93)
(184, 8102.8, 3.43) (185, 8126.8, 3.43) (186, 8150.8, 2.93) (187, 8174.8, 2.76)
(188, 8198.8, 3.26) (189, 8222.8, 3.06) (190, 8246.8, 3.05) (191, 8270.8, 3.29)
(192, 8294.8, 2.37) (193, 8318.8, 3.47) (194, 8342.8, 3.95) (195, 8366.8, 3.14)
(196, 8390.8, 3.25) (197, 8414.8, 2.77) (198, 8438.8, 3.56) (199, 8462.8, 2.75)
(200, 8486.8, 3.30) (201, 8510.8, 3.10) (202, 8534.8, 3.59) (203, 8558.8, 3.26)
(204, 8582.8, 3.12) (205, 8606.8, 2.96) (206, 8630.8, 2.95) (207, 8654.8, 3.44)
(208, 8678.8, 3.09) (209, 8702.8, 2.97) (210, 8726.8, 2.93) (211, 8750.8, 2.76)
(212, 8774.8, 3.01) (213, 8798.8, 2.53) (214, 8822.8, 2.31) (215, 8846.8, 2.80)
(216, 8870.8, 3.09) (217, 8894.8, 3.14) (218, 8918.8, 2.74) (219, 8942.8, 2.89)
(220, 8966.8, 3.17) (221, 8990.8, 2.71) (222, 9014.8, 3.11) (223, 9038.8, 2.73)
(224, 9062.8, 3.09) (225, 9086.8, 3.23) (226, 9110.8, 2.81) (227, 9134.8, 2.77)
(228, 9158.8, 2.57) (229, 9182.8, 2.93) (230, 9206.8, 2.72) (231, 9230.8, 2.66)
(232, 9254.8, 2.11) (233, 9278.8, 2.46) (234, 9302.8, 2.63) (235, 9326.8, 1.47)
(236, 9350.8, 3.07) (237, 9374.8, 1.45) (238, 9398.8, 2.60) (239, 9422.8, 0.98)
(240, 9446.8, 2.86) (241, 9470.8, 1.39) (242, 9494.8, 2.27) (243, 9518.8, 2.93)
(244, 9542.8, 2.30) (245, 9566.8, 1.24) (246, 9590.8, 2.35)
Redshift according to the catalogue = 0.030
